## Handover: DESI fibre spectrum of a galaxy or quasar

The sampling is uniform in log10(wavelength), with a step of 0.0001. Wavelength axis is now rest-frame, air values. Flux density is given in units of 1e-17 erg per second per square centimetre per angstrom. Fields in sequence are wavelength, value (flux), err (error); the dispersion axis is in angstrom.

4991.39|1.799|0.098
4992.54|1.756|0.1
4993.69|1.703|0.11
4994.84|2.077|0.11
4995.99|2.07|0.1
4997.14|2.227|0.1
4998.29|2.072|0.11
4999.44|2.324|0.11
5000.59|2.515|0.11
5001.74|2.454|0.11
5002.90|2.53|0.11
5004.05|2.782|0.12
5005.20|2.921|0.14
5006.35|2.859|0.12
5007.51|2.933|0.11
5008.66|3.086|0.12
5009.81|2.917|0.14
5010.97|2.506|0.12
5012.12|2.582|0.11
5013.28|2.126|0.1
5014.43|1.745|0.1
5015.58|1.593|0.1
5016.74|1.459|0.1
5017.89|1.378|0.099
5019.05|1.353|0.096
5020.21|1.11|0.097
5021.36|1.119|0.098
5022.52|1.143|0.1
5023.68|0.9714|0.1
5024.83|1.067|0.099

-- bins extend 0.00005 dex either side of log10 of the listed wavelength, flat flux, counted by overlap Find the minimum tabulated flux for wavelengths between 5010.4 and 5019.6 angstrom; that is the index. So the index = 1.353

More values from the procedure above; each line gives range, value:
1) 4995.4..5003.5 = 2.07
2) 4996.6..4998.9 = 2.072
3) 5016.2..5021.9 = 1.11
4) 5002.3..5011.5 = 2.506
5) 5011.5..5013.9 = 2.126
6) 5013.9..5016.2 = 1.593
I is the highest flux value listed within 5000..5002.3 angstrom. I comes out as 2.515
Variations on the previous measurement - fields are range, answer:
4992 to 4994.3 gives 1.756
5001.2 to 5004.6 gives 2.782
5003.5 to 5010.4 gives 3.086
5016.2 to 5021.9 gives 1.459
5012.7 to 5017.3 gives 2.126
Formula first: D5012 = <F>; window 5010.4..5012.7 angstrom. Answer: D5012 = 2.55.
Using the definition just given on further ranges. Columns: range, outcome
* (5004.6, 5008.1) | 2.91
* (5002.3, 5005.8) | 2.74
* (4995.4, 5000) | 2.17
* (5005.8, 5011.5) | 2.86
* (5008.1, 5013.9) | 2.63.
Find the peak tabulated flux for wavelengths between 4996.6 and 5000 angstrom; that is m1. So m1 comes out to 2.324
